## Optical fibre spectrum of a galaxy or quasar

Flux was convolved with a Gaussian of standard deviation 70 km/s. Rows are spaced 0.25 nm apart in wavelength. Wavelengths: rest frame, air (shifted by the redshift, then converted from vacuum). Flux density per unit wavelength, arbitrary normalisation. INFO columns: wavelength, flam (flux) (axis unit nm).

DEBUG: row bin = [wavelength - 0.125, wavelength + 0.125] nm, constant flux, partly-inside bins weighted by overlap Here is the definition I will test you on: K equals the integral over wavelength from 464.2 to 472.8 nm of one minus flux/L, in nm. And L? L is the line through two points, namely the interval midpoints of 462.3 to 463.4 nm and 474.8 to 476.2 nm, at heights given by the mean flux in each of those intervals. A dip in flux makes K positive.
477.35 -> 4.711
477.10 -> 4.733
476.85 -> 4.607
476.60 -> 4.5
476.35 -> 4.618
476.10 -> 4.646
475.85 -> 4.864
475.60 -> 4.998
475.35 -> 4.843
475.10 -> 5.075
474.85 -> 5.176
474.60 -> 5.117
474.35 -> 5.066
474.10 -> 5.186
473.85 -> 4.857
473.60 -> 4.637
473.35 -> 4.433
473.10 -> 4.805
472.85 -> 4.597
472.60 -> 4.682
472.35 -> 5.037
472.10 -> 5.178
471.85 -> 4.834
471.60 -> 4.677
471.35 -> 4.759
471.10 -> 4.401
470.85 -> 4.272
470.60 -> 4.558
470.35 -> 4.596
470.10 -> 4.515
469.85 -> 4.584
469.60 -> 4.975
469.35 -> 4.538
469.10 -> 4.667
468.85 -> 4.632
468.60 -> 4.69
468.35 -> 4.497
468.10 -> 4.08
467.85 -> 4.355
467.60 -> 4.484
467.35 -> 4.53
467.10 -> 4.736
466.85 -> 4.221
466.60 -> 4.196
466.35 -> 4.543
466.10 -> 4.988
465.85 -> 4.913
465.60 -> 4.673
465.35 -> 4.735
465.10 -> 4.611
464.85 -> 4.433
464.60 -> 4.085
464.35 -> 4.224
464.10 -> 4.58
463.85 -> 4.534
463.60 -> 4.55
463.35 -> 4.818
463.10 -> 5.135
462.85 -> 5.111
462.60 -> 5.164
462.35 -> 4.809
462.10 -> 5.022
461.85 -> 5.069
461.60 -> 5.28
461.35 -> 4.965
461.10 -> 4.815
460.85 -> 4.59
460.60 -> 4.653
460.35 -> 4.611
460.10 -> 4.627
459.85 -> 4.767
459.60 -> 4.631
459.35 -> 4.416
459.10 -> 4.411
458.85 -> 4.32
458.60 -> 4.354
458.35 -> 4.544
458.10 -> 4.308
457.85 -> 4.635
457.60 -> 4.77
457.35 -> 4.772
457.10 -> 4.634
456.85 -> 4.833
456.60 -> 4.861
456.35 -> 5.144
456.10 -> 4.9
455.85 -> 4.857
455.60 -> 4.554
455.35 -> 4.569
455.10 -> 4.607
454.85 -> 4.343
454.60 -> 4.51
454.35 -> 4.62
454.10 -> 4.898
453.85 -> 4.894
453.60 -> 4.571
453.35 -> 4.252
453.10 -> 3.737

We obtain 0.690 nm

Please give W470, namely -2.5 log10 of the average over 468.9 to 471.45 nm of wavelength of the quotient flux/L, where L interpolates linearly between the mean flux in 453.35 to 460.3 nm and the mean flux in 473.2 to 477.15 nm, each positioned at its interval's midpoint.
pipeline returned 0.05 mag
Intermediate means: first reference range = 4.64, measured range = 4.59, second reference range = 4.84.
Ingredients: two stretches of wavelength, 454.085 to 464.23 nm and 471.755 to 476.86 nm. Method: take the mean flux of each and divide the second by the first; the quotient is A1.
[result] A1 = 1.03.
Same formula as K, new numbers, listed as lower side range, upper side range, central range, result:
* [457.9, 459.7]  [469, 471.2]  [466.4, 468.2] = 0.06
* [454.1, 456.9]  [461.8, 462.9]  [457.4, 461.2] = 0.25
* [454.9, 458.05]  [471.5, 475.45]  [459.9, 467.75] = 0.17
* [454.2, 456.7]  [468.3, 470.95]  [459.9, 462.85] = -0.14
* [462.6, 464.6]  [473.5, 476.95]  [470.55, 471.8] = 0.07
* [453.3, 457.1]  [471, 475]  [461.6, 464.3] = -0.07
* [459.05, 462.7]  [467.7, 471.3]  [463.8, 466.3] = 0.05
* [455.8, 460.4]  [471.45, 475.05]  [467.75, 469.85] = 0.11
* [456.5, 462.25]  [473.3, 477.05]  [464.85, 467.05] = 0.07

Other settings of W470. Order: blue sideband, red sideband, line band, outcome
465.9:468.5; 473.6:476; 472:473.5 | 0.02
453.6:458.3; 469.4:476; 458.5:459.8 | 0.06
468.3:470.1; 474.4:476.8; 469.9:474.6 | 0.00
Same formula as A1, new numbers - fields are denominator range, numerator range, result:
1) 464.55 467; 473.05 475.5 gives 1.08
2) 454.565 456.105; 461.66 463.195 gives 1.10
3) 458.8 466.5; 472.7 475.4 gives 1.04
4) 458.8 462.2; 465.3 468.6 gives 0.96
